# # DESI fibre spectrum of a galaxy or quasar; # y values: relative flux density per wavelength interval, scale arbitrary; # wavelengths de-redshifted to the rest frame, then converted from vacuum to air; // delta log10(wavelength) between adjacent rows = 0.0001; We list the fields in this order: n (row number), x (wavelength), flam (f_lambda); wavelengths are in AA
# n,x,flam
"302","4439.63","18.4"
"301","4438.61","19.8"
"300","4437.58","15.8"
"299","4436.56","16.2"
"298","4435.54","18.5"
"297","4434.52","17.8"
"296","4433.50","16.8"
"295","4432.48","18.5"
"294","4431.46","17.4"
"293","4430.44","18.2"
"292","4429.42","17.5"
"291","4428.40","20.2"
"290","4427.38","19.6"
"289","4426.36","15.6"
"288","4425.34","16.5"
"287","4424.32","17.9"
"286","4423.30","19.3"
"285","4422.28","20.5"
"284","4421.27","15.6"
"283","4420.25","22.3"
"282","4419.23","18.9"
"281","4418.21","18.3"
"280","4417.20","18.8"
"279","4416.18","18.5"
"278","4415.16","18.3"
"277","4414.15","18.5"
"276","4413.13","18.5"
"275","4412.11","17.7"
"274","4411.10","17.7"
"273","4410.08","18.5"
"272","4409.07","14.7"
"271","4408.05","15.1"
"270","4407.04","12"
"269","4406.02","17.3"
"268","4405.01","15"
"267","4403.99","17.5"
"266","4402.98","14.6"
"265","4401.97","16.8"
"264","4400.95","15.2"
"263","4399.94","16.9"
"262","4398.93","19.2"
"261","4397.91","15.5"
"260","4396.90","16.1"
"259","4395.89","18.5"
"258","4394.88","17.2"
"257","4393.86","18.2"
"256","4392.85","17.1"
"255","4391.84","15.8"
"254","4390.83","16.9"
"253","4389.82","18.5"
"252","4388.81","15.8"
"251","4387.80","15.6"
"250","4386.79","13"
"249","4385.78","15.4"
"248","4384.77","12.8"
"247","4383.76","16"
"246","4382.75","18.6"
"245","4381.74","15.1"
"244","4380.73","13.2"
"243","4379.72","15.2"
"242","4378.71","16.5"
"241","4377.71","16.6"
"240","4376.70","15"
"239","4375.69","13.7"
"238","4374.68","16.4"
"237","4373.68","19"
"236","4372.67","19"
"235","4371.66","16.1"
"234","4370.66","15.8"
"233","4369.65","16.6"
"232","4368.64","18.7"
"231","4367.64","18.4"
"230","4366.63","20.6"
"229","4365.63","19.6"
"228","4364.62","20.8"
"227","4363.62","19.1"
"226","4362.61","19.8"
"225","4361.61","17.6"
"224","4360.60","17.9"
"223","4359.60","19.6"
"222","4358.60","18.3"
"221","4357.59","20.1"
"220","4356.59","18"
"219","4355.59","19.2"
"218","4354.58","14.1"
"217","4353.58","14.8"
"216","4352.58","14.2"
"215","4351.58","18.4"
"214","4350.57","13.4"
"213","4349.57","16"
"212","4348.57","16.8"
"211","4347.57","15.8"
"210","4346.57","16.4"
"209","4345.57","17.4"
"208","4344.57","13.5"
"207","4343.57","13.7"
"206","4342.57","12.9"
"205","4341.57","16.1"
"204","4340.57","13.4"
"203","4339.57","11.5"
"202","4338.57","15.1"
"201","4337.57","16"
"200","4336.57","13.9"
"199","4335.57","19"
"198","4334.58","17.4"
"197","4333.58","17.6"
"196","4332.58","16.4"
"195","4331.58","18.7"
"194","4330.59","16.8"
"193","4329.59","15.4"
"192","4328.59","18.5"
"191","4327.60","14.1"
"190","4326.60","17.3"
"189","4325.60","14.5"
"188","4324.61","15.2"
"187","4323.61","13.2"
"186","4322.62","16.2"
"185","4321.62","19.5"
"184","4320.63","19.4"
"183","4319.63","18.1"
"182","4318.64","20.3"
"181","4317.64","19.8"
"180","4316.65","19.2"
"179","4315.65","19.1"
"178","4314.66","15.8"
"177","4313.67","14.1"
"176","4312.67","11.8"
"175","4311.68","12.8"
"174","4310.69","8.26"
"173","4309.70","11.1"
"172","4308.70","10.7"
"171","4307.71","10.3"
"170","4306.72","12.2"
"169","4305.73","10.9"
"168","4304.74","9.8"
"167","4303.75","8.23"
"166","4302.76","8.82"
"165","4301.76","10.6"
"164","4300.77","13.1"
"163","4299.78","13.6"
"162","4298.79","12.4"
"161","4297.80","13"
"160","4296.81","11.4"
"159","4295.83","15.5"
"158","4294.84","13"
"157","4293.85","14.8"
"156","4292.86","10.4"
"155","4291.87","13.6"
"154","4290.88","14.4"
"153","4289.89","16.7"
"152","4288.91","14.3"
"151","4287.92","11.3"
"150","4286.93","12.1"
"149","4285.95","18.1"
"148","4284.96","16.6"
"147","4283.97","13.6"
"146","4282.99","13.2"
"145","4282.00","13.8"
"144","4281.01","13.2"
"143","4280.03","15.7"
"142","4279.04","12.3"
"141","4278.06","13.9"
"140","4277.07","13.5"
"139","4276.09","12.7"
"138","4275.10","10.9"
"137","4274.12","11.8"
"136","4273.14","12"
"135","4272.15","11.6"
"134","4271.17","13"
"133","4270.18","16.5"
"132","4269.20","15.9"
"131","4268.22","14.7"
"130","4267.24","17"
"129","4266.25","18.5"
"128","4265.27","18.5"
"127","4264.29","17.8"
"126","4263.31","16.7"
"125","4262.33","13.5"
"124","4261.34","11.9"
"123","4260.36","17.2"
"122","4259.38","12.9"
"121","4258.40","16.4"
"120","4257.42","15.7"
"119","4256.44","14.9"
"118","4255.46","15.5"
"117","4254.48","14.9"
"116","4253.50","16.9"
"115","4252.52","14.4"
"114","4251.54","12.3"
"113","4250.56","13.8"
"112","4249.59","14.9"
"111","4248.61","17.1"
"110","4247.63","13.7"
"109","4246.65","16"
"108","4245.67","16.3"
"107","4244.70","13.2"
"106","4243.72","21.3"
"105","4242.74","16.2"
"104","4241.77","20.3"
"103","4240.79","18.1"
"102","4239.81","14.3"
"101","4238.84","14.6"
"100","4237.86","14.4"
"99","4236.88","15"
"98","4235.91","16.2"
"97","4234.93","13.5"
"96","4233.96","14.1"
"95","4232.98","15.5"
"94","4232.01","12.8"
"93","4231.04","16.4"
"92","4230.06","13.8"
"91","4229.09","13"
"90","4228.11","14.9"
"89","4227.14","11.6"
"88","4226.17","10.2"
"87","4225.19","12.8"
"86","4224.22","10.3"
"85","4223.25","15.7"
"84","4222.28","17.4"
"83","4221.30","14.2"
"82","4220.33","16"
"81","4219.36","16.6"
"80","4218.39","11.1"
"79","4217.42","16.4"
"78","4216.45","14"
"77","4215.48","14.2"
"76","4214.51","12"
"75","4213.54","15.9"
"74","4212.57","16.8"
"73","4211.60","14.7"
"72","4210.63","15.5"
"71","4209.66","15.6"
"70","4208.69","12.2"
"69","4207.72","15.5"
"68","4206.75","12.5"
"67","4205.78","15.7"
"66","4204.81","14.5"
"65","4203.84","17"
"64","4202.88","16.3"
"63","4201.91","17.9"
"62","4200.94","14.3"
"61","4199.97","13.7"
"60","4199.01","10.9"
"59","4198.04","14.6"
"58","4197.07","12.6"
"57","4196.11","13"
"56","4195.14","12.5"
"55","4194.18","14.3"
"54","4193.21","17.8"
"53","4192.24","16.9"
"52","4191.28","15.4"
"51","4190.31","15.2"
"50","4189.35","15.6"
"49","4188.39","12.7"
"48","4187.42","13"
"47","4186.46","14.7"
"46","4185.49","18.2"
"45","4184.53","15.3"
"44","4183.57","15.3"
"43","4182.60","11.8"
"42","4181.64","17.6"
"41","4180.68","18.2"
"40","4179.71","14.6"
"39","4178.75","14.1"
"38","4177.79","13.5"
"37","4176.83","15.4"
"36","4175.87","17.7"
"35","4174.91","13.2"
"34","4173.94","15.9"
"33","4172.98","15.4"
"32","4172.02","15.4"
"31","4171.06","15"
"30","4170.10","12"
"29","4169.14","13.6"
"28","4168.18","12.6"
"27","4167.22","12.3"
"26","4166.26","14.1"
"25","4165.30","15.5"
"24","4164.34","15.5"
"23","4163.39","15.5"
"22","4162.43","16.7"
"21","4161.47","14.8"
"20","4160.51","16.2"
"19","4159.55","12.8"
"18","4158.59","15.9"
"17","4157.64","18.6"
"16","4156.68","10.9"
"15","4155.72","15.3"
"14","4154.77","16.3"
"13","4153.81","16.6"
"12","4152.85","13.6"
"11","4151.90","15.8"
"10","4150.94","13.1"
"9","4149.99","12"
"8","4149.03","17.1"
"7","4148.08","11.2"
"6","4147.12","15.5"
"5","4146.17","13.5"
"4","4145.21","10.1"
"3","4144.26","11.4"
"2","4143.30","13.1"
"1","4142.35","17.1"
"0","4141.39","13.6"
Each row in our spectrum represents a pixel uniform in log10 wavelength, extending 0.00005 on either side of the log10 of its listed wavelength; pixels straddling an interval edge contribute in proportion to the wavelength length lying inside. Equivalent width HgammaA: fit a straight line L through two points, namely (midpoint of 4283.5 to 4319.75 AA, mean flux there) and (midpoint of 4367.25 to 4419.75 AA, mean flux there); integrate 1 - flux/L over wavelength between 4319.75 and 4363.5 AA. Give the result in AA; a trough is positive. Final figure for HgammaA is -4.6 AA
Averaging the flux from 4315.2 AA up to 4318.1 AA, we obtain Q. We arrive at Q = 19.4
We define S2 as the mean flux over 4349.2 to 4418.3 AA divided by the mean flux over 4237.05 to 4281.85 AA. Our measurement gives 1.1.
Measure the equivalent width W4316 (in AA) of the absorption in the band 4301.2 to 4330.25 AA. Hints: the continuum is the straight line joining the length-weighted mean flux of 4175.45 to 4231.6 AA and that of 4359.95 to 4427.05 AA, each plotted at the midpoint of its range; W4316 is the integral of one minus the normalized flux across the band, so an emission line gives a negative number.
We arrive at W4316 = 3.2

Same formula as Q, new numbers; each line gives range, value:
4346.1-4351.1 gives 15.7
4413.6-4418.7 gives 18.5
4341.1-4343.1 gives 14.5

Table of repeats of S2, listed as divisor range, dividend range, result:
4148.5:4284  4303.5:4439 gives 1.12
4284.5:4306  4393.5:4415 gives 1.30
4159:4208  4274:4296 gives 0.93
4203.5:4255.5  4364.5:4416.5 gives 1.12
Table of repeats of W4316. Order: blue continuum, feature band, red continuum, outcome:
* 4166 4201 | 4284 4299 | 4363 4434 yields 1.9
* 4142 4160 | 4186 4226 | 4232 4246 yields 1.7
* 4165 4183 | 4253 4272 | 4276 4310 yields -3.3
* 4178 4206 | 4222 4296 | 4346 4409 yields 4.5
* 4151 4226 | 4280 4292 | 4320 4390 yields 1.1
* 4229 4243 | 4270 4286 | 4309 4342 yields 2.1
